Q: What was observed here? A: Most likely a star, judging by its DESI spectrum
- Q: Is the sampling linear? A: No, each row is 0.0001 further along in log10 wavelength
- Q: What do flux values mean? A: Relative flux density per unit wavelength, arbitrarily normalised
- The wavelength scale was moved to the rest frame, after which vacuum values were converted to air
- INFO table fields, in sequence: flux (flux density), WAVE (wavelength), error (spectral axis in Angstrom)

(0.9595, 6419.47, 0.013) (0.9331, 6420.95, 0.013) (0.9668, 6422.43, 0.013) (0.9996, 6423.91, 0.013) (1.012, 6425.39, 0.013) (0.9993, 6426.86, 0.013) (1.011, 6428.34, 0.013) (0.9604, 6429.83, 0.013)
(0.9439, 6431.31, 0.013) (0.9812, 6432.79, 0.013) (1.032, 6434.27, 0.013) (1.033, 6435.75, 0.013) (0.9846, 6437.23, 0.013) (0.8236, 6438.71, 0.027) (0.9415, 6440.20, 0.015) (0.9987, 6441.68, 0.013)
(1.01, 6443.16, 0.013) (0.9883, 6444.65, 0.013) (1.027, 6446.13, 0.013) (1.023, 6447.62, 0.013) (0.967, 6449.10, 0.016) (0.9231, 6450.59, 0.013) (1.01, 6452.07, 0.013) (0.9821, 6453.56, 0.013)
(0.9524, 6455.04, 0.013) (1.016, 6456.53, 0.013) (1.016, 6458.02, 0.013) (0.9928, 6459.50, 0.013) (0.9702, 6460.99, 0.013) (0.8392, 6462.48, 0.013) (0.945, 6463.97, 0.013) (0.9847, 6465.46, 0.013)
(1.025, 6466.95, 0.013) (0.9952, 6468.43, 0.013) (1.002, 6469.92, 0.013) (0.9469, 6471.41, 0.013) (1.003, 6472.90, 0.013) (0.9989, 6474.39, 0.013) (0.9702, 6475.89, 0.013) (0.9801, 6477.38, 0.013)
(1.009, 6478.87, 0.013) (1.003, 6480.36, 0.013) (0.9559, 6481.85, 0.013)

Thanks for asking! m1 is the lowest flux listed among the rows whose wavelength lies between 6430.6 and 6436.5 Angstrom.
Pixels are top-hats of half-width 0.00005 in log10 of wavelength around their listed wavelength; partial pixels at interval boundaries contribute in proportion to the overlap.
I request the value 0.9439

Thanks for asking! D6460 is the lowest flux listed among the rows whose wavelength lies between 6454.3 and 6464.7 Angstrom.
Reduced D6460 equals 0.8392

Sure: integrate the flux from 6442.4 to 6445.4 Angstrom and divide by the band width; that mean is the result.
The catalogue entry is 1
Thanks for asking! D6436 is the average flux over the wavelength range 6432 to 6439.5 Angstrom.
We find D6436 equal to 0.971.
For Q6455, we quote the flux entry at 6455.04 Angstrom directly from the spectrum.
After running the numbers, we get 0.9524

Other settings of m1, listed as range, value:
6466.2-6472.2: 0.9469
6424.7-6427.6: 0.9993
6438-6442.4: 0.8236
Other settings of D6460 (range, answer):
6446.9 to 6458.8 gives 0.9231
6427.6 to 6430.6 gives 0.9604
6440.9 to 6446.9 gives 0.9883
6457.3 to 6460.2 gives 0.9928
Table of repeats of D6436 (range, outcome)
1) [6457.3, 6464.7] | 0.953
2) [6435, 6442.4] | 0.957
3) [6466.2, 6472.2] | 0.994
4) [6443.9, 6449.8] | 1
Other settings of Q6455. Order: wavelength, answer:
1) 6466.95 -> 1.025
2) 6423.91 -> 0.9996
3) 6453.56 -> 0.9821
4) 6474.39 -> 0.9989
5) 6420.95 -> 0.9331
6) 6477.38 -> 0.9801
